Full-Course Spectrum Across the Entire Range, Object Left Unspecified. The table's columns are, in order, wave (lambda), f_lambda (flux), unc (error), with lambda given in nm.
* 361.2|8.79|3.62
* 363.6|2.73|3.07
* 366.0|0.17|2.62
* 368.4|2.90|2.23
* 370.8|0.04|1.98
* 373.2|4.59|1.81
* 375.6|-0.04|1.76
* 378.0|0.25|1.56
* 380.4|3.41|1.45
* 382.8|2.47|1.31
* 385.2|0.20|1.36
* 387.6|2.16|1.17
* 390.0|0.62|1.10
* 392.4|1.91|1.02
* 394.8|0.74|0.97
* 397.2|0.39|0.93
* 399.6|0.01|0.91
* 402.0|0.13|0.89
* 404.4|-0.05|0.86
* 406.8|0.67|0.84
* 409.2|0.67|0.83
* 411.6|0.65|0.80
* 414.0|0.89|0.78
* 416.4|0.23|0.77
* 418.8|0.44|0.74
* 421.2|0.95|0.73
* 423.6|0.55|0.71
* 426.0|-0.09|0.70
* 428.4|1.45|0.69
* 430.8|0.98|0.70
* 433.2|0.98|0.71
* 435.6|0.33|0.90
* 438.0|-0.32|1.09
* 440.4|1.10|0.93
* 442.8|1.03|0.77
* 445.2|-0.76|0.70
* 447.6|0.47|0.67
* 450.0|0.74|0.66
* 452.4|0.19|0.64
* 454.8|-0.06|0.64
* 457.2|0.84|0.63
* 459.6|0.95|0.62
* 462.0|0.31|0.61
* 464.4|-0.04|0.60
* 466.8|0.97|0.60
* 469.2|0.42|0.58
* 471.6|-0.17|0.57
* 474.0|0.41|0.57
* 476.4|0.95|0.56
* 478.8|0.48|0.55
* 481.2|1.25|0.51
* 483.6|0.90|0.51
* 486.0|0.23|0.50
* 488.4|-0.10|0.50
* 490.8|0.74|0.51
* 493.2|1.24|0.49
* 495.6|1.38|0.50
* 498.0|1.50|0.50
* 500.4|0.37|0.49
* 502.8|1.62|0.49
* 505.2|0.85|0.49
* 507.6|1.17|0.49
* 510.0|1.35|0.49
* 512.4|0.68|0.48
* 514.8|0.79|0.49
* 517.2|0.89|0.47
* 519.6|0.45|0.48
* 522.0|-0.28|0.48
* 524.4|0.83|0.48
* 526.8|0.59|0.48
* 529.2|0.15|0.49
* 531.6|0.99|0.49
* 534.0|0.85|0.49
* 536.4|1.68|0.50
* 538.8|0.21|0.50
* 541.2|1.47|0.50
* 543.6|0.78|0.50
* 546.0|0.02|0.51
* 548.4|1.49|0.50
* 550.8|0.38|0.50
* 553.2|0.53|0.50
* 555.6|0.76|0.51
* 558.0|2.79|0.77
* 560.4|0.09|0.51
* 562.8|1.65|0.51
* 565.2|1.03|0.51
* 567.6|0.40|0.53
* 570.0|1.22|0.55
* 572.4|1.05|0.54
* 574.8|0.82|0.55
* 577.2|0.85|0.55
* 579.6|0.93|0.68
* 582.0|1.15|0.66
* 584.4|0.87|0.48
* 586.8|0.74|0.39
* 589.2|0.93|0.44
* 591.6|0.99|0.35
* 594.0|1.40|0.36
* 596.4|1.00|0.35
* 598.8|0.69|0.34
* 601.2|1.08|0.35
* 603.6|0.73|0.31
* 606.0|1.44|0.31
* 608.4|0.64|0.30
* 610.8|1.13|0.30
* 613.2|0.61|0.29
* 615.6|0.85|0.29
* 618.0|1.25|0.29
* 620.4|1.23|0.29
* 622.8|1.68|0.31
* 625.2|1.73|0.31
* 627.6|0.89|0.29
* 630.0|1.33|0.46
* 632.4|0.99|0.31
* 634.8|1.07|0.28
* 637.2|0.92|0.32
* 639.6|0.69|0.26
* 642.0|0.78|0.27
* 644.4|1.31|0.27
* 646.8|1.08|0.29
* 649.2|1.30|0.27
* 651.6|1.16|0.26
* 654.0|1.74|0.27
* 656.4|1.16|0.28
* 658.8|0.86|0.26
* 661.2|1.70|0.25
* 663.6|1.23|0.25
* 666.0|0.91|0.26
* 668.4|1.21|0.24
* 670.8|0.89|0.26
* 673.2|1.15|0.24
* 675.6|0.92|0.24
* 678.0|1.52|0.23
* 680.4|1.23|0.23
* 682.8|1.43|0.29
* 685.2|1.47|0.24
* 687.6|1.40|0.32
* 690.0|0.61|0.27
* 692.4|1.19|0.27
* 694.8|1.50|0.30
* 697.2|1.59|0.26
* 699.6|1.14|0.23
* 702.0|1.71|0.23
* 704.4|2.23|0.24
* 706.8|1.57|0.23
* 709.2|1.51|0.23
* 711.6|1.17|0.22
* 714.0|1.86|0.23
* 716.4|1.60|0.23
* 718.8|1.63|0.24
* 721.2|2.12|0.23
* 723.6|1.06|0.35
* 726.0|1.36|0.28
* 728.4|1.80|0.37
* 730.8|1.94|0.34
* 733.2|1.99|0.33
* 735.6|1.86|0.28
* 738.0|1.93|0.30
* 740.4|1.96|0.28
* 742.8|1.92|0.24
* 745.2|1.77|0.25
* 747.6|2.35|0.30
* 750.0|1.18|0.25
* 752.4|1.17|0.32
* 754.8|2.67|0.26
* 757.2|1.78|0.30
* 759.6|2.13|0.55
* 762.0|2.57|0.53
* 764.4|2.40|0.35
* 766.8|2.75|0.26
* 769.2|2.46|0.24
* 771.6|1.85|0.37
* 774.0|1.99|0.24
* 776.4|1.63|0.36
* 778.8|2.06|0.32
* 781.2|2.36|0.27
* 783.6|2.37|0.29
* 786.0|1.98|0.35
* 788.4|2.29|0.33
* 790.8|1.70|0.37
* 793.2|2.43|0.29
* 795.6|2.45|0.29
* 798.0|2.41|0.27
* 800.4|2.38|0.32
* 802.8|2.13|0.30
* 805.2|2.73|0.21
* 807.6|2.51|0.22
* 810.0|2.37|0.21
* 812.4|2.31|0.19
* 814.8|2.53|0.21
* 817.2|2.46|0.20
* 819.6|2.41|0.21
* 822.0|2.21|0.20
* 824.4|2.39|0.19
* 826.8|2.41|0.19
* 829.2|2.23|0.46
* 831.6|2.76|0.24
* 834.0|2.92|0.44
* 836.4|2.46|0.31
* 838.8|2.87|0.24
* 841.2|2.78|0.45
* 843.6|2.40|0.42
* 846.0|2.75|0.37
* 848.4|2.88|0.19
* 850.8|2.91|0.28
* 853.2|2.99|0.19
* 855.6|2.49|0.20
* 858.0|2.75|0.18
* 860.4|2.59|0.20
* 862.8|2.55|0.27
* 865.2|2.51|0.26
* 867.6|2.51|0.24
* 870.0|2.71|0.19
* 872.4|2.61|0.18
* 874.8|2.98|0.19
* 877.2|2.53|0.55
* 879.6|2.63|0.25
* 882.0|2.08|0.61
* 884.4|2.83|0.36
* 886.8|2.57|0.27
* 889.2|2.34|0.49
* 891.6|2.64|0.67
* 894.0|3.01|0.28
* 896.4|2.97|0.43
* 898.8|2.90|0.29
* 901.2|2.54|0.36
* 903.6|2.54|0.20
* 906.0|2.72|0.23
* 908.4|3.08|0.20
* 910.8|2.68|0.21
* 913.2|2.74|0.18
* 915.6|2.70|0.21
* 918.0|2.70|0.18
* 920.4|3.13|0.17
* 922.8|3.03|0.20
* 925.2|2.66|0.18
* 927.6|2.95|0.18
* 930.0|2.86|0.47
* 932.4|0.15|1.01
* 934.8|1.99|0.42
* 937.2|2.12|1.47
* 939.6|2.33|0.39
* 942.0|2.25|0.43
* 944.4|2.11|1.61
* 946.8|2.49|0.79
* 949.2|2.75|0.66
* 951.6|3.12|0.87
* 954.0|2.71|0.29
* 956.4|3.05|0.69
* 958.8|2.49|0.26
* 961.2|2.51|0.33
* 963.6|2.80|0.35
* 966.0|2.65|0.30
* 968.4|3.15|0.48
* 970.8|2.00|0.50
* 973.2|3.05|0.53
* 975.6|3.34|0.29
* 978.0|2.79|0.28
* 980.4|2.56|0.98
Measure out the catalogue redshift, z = 0.891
